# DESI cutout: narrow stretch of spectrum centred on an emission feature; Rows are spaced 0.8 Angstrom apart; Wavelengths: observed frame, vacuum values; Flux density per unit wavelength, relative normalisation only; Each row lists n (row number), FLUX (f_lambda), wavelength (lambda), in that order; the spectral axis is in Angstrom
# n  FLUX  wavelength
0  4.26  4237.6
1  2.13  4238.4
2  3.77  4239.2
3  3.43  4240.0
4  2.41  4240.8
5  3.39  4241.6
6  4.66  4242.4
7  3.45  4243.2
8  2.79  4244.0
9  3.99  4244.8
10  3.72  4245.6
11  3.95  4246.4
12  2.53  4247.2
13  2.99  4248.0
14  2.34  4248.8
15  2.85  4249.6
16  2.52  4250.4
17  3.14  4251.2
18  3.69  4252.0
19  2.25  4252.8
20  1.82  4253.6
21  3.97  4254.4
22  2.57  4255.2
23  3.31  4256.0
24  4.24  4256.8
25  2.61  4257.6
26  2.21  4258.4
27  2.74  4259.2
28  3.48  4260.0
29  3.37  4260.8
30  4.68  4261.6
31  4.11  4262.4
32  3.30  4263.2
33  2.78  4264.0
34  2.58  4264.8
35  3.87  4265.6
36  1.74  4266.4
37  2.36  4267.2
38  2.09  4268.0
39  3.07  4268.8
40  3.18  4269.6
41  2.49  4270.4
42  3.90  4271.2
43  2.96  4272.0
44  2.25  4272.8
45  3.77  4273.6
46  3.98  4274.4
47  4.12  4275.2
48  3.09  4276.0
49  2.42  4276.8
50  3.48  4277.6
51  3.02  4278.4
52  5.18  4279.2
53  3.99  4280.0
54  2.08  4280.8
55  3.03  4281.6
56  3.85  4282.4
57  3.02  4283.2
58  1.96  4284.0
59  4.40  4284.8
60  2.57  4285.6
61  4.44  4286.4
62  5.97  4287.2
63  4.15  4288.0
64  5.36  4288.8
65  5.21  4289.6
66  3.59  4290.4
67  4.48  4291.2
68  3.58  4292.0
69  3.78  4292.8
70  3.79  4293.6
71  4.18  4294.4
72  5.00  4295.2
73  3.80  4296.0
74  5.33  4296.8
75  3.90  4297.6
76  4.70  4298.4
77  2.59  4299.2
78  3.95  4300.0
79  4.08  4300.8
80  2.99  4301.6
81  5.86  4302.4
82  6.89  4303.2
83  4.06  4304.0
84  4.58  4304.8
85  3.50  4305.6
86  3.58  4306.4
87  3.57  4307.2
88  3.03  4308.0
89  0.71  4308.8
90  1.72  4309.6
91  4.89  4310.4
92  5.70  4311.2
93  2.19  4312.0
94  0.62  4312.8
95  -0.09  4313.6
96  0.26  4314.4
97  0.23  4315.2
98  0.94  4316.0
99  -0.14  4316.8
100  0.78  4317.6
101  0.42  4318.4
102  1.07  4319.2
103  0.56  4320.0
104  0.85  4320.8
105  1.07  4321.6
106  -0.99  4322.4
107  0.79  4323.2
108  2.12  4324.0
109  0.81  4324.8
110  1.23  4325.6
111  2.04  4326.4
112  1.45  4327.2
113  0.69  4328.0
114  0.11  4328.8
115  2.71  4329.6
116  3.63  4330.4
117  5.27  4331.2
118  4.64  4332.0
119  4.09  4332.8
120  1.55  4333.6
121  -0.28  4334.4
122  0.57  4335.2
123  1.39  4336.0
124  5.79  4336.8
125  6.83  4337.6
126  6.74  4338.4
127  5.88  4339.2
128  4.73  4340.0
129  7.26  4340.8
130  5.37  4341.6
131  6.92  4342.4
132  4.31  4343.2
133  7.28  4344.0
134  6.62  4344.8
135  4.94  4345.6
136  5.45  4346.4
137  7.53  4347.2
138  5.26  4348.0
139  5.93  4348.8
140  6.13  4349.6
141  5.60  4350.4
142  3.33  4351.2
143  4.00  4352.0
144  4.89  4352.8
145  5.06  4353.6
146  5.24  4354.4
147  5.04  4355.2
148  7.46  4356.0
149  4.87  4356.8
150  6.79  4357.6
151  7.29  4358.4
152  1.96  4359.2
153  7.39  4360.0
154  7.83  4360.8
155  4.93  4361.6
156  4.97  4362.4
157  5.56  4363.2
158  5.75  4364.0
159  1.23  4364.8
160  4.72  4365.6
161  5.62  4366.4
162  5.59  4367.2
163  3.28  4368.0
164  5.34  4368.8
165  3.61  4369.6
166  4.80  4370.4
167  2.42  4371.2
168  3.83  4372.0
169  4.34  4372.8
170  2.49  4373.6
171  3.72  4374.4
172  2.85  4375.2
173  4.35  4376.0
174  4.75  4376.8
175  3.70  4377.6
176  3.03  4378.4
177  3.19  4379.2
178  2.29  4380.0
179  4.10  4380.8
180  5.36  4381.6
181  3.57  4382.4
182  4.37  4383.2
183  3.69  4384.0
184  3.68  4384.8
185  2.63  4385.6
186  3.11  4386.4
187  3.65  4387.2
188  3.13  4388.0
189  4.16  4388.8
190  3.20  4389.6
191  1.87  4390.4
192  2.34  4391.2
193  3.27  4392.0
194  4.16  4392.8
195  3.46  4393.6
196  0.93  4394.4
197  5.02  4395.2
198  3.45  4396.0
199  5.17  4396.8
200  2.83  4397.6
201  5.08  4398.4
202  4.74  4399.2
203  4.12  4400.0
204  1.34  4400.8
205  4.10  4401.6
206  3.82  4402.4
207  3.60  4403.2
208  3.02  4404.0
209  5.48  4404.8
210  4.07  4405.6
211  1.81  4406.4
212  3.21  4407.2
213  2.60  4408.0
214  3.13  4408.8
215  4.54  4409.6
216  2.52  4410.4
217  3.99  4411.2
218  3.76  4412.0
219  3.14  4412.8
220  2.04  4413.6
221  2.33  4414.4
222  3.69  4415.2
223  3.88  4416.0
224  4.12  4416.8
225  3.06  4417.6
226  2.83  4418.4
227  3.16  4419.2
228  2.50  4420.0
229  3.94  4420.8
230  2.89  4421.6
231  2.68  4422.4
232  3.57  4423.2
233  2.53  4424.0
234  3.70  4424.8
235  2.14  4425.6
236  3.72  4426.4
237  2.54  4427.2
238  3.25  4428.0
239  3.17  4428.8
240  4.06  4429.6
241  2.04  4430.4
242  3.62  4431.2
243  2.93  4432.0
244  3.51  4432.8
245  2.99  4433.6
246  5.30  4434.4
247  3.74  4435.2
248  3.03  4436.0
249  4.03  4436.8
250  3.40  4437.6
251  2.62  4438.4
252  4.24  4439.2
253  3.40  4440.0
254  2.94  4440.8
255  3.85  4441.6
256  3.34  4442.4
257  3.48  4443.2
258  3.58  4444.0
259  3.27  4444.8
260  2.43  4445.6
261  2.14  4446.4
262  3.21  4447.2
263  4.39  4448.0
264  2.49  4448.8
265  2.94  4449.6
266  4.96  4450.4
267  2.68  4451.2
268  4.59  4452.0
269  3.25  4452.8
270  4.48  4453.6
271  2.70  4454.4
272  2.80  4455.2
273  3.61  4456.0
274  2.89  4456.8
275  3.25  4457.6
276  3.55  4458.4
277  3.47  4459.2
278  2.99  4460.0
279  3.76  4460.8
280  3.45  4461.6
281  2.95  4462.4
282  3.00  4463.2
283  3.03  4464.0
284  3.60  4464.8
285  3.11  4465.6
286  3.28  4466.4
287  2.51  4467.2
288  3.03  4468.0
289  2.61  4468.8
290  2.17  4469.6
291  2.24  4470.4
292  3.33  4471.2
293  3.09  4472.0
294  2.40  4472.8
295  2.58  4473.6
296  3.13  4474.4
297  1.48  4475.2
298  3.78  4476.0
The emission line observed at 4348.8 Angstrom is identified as C IV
